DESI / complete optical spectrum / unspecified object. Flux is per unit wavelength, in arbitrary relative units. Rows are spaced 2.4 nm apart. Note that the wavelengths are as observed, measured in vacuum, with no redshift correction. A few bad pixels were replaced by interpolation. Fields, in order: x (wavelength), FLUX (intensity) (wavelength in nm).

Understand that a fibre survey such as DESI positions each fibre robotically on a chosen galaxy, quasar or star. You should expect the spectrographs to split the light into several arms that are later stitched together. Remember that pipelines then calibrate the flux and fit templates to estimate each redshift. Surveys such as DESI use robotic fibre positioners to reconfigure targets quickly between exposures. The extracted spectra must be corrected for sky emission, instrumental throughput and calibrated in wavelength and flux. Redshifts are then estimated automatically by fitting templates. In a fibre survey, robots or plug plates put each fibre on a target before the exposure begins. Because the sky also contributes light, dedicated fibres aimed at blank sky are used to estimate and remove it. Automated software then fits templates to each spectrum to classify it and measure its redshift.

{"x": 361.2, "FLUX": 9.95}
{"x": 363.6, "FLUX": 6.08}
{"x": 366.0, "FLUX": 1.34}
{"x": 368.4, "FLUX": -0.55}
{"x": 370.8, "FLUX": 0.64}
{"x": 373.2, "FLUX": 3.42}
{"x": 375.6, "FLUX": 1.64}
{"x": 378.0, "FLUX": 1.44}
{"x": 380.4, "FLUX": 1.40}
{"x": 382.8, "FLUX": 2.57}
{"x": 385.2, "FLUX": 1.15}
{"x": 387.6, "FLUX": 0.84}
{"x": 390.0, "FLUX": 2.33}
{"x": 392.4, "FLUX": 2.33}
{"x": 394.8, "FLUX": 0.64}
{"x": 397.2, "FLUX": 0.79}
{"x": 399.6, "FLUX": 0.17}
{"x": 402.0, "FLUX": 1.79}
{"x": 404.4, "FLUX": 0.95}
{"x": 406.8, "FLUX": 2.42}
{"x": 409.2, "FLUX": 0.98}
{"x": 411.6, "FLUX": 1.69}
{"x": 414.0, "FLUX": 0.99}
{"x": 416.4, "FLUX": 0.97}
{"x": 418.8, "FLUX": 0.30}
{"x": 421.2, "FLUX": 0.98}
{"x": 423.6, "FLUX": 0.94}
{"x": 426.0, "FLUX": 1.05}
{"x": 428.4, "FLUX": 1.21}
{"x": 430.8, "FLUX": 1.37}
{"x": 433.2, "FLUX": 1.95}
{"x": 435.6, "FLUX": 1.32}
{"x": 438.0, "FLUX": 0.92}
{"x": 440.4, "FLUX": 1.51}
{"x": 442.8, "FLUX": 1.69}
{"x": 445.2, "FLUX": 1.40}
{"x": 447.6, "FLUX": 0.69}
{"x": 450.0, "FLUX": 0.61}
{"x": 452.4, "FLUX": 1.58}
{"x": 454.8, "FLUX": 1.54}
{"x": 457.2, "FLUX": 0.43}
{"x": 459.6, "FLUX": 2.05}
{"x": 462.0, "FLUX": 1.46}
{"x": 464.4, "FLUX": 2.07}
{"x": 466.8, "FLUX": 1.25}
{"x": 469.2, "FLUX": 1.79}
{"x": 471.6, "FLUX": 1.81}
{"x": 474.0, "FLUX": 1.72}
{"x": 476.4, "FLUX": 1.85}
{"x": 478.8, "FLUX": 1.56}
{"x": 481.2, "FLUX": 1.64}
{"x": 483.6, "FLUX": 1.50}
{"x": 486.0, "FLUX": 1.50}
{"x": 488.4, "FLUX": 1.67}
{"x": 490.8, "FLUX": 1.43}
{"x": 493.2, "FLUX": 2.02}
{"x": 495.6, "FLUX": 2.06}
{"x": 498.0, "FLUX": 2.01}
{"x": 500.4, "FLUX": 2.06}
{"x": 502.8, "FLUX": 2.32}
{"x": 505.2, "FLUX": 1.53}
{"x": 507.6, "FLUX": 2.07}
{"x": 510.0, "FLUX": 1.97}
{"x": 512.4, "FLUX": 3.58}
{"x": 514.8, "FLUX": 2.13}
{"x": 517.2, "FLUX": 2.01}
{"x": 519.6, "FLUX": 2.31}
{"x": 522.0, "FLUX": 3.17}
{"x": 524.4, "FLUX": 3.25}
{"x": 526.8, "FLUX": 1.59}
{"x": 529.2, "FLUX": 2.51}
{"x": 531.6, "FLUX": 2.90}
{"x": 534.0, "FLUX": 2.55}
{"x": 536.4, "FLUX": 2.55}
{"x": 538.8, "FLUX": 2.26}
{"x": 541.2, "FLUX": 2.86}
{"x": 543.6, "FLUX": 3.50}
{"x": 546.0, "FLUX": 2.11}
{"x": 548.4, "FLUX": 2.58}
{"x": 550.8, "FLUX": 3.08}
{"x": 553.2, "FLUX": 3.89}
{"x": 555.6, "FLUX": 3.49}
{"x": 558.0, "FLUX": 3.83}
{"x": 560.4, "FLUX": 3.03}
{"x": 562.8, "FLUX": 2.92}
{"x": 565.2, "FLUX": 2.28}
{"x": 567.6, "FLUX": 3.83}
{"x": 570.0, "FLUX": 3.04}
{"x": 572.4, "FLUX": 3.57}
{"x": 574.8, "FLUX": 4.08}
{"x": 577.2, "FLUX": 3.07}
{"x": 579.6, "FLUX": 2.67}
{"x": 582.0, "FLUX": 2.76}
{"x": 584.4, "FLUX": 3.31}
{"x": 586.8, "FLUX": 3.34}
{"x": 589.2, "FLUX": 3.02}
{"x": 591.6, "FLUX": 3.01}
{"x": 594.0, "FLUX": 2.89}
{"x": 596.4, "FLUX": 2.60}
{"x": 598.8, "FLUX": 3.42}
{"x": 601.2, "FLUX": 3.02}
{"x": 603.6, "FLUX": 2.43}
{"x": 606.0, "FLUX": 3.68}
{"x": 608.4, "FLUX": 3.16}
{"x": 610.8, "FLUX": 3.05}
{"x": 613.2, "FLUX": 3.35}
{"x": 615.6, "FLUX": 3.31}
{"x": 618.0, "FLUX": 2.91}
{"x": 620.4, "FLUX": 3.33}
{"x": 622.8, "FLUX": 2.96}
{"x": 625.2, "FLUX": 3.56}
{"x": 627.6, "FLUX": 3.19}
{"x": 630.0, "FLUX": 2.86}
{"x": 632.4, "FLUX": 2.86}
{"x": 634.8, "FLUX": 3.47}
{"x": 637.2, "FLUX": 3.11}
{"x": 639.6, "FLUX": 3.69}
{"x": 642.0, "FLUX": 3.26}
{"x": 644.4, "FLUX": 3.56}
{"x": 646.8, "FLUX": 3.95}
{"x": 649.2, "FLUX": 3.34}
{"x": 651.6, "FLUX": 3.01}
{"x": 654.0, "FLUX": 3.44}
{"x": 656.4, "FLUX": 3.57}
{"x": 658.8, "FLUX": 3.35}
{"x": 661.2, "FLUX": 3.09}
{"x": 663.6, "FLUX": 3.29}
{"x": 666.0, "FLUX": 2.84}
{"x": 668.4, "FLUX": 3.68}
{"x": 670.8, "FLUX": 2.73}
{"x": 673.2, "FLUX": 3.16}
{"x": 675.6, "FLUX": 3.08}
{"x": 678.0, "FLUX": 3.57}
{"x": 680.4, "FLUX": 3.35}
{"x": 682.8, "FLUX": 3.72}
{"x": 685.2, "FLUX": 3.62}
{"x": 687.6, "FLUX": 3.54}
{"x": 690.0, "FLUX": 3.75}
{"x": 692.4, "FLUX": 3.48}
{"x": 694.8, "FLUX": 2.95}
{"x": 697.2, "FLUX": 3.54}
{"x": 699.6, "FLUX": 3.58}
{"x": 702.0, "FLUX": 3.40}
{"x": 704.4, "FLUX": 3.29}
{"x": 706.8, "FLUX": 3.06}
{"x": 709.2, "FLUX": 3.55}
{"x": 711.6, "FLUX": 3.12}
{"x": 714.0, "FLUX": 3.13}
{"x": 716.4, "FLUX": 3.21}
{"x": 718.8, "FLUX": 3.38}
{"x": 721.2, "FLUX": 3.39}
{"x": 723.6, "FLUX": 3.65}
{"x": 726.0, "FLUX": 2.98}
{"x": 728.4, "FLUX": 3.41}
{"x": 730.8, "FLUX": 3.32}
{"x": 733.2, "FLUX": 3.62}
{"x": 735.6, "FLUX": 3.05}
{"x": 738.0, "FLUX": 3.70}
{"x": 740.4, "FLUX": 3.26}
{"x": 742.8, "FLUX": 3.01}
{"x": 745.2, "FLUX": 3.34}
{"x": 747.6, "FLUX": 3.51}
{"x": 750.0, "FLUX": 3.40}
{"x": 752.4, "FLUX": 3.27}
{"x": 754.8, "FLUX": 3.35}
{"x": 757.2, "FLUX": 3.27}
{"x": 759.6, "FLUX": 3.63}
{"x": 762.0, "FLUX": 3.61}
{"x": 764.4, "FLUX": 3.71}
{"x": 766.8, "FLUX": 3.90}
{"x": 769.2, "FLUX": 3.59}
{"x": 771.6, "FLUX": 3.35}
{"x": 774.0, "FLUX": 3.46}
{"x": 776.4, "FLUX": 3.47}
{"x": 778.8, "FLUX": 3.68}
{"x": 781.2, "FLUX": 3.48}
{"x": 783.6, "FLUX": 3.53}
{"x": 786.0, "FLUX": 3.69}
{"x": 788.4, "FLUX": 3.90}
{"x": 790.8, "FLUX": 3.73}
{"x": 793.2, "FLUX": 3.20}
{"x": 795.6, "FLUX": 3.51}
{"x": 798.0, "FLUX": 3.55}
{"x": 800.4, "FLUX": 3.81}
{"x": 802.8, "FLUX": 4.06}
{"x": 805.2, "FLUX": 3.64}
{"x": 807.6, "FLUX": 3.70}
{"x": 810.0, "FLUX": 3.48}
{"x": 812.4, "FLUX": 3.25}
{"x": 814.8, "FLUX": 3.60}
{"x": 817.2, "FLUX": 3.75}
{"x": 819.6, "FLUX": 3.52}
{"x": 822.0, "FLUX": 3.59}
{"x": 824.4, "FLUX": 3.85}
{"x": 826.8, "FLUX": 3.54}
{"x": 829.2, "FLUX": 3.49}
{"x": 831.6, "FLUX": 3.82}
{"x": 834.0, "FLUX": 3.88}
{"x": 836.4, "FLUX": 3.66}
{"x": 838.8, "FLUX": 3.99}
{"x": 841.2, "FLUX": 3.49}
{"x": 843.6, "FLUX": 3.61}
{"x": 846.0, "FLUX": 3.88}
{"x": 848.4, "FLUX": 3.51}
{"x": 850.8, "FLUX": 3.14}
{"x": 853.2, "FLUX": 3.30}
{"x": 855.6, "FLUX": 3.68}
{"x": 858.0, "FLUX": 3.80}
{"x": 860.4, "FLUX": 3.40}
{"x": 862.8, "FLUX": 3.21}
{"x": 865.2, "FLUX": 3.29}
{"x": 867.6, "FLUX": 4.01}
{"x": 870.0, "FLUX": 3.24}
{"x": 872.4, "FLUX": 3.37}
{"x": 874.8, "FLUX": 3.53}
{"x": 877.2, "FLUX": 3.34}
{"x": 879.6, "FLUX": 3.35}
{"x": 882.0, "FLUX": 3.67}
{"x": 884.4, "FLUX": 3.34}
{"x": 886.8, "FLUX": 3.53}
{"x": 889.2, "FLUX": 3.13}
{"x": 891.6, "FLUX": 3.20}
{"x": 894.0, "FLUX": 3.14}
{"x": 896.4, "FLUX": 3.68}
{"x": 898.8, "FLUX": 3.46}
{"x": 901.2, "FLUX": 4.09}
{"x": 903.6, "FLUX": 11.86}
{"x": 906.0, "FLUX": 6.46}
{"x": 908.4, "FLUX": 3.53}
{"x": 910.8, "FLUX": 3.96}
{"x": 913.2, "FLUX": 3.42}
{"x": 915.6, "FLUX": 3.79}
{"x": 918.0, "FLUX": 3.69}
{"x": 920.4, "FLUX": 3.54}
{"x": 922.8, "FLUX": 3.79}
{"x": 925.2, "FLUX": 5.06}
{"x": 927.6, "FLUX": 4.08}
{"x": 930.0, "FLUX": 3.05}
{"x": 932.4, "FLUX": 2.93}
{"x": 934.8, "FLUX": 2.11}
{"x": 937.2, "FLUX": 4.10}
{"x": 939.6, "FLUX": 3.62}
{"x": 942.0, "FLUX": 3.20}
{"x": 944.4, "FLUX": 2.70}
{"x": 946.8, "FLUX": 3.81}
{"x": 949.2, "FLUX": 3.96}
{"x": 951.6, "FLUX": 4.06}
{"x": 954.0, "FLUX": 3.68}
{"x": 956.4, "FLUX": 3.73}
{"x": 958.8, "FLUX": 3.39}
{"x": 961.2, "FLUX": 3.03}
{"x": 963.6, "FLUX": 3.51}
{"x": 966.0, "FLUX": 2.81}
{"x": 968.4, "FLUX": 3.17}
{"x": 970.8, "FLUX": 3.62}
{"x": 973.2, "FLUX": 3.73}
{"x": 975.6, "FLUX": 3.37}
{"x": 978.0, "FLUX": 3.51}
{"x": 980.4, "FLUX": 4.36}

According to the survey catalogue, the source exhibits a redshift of 0.376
